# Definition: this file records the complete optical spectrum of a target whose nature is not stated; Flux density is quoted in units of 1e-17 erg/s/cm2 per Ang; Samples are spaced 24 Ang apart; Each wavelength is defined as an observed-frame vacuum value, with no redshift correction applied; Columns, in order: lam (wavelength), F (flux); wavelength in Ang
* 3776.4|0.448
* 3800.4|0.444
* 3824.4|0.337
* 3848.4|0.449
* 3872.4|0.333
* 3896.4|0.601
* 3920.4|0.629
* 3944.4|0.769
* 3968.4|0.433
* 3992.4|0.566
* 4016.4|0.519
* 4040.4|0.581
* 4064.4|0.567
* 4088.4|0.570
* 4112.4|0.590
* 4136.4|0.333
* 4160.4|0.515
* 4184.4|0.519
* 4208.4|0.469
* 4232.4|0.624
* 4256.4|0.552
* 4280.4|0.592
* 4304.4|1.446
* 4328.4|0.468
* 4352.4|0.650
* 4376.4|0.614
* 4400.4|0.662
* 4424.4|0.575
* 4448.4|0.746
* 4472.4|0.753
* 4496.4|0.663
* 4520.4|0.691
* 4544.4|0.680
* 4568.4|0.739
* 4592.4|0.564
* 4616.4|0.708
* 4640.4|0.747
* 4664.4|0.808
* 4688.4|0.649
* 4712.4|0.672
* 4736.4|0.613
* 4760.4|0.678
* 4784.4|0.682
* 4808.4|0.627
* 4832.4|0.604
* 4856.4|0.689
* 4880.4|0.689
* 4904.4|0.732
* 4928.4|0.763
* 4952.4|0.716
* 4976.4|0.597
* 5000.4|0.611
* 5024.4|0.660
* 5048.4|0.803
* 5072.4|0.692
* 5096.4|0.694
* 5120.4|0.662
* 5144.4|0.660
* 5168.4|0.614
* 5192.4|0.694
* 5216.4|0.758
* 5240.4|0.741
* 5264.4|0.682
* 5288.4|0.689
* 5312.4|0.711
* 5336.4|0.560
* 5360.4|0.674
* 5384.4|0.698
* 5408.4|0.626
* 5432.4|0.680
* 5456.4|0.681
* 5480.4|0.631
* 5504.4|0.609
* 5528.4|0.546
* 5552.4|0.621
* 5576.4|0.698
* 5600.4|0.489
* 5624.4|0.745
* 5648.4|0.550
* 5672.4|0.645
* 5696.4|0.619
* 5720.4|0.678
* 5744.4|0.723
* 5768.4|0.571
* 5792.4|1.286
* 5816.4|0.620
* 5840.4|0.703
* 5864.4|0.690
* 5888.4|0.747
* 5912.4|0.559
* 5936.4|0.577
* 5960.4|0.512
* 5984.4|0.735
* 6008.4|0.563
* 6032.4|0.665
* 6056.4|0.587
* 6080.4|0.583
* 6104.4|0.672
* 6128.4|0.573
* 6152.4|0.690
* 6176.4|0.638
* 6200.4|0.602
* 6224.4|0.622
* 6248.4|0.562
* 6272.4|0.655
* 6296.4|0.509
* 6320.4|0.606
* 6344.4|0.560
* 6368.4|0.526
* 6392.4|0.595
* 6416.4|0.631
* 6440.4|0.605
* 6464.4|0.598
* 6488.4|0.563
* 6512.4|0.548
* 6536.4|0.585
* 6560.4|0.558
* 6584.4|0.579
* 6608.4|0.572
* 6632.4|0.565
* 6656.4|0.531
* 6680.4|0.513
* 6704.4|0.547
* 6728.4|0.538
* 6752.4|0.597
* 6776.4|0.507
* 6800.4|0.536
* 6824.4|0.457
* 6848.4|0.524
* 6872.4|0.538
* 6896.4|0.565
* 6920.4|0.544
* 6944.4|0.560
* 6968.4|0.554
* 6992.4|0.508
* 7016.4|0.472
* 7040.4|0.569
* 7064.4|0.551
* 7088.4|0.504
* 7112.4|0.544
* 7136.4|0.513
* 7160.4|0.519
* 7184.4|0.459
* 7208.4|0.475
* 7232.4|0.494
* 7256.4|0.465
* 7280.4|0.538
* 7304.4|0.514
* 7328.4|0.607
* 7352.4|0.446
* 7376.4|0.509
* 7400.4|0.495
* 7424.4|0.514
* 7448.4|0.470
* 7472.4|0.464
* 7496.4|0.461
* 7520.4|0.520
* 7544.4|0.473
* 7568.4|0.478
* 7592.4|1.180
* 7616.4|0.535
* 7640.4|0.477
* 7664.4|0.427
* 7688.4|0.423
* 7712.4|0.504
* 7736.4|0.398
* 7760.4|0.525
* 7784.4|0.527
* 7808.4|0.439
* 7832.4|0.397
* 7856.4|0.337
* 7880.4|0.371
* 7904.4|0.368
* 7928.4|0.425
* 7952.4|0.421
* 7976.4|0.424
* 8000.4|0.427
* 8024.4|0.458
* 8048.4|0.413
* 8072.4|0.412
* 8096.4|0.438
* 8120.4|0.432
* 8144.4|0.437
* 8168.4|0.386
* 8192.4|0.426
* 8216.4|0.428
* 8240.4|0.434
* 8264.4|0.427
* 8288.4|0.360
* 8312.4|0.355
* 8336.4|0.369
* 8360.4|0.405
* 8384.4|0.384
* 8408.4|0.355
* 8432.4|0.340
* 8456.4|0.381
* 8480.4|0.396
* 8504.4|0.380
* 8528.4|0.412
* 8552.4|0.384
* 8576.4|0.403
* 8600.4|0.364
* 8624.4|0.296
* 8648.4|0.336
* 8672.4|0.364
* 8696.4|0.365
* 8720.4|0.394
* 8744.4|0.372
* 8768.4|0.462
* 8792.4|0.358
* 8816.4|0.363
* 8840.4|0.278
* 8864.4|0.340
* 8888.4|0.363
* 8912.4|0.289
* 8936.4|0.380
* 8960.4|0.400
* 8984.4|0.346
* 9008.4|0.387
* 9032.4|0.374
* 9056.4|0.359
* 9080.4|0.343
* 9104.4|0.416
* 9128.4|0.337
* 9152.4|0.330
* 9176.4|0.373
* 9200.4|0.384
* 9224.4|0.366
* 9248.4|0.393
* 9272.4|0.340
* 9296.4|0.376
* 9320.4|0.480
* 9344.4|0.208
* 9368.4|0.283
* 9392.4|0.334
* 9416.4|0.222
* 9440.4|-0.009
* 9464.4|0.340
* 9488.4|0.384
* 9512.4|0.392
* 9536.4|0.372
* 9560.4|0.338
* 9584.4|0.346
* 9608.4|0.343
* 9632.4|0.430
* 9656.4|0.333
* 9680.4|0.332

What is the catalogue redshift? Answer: 0.16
